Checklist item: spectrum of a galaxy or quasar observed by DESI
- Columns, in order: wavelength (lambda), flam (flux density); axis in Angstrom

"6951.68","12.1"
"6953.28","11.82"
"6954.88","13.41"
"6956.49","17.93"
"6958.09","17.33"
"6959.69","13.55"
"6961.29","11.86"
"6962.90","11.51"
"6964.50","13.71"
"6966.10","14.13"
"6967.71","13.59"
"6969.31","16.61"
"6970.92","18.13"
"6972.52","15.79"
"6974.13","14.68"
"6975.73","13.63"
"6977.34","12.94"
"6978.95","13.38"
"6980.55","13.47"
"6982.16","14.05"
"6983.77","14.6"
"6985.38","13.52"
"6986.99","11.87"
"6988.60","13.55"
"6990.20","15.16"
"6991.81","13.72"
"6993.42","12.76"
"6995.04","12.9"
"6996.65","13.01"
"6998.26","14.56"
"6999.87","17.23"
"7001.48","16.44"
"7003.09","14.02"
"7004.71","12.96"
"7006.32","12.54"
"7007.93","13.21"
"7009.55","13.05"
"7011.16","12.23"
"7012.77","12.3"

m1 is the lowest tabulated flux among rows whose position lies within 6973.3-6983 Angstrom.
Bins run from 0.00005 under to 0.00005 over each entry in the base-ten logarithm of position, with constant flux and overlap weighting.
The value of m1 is 12.94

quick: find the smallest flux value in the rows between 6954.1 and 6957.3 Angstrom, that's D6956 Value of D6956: 13.41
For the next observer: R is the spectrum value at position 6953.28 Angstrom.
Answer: 11.82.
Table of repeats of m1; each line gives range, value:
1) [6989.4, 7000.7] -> 12.76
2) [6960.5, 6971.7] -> 11.51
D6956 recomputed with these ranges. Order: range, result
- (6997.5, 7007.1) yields 12.54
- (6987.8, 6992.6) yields 13.55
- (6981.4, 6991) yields 11.87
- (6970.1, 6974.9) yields 14.68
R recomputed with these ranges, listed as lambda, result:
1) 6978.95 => 13.38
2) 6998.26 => 14.56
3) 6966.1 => 14.13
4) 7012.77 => 12.3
